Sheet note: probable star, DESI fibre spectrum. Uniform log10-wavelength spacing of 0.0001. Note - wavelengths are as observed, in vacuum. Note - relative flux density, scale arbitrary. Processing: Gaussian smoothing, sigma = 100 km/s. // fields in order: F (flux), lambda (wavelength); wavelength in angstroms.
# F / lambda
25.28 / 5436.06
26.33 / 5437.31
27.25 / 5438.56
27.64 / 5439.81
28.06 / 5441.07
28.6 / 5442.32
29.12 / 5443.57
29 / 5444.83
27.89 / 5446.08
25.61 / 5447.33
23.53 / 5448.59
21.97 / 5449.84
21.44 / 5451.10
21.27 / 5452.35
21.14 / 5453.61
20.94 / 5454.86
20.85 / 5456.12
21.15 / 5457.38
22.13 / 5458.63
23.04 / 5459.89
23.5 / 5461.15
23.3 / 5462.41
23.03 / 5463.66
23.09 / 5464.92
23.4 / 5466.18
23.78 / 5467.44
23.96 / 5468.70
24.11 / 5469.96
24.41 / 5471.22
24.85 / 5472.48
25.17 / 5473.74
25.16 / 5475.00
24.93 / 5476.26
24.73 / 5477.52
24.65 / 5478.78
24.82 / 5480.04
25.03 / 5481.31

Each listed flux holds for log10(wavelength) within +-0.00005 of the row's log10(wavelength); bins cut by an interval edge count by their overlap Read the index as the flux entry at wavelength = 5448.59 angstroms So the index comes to 23.53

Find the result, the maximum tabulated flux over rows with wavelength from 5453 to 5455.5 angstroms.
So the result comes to 21.14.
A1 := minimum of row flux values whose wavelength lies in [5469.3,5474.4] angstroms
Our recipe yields 24.11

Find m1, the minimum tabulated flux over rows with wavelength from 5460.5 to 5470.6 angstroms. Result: 23.03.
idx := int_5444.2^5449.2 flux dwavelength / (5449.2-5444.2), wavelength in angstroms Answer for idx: 26.5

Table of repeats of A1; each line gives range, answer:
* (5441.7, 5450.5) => 21.97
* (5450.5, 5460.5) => 20.85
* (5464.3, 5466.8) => 23.09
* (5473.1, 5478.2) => 24.73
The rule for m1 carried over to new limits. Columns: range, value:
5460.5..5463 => 23.3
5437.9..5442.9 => 27.25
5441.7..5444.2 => 28.6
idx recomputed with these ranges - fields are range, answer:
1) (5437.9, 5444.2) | 28.1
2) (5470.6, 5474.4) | 24.8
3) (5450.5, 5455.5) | 21.2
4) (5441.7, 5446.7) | 28.7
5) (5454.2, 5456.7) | 20.9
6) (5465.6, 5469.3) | 23.7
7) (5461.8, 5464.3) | 23.2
